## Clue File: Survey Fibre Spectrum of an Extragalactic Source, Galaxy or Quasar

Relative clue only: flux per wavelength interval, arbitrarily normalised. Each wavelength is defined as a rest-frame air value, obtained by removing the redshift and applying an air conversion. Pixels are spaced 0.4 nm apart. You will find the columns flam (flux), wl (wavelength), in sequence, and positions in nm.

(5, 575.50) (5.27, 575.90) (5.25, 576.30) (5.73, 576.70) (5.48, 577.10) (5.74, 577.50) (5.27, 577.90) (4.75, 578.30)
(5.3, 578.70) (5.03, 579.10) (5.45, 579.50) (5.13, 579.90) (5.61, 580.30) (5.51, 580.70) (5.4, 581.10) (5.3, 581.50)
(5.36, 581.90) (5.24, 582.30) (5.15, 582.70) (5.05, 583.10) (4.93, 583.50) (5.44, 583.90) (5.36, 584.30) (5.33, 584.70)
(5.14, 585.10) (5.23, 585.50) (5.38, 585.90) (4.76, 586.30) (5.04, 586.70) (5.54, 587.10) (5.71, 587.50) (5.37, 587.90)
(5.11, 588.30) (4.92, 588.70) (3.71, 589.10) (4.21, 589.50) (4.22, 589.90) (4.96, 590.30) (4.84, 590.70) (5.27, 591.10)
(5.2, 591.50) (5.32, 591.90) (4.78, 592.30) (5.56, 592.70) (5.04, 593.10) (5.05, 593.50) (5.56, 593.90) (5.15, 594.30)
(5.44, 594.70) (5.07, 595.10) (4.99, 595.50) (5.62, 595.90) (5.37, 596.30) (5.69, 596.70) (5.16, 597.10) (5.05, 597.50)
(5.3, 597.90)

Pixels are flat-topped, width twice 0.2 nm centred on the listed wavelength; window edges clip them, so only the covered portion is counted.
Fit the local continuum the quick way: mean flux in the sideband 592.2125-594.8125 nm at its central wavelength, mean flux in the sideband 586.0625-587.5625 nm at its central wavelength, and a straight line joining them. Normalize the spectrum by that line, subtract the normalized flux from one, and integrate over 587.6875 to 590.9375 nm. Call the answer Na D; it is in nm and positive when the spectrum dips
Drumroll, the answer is 0.34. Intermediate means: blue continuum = 5.22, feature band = 4.68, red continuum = 5.24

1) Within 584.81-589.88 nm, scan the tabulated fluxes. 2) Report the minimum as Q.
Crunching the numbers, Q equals 3.71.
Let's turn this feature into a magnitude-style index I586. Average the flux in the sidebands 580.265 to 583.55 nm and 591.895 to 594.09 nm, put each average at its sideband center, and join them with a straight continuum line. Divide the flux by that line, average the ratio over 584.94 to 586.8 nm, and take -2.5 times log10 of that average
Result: 0.03 mag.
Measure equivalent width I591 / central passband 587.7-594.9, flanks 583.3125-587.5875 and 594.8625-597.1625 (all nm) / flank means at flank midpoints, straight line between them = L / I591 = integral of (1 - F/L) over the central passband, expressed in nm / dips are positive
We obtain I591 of 0.421 nm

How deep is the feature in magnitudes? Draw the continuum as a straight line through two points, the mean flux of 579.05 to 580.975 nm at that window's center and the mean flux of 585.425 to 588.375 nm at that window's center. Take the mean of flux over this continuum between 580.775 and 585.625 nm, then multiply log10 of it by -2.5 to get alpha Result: 0.016 mag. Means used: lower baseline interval 5.37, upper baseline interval 5.28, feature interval 5.25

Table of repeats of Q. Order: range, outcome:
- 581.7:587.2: 4.76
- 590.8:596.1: 4.78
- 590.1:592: 4.84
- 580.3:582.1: 5.3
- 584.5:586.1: 5.14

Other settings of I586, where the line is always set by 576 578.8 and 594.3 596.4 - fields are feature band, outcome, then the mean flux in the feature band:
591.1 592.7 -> 0.024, 5.18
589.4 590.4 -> 0.193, 4.44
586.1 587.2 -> 0.051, 5.07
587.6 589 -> 0.050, 5.07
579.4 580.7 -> -0.013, 5.41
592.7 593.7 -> 0.030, 5.15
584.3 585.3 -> 0.014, 5.26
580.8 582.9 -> 0.008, 5.3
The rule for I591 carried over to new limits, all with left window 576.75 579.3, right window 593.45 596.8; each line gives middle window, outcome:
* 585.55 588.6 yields 0.03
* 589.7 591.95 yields 0.16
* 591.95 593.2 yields 0.04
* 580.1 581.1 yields -0.04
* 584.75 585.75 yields 0.02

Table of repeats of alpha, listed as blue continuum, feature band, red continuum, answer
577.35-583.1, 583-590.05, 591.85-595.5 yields 0.046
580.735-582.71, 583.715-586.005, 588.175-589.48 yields -0.075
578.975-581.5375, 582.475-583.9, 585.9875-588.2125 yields 0.046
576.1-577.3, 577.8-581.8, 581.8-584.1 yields 0.012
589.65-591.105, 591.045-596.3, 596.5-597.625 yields -0.046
